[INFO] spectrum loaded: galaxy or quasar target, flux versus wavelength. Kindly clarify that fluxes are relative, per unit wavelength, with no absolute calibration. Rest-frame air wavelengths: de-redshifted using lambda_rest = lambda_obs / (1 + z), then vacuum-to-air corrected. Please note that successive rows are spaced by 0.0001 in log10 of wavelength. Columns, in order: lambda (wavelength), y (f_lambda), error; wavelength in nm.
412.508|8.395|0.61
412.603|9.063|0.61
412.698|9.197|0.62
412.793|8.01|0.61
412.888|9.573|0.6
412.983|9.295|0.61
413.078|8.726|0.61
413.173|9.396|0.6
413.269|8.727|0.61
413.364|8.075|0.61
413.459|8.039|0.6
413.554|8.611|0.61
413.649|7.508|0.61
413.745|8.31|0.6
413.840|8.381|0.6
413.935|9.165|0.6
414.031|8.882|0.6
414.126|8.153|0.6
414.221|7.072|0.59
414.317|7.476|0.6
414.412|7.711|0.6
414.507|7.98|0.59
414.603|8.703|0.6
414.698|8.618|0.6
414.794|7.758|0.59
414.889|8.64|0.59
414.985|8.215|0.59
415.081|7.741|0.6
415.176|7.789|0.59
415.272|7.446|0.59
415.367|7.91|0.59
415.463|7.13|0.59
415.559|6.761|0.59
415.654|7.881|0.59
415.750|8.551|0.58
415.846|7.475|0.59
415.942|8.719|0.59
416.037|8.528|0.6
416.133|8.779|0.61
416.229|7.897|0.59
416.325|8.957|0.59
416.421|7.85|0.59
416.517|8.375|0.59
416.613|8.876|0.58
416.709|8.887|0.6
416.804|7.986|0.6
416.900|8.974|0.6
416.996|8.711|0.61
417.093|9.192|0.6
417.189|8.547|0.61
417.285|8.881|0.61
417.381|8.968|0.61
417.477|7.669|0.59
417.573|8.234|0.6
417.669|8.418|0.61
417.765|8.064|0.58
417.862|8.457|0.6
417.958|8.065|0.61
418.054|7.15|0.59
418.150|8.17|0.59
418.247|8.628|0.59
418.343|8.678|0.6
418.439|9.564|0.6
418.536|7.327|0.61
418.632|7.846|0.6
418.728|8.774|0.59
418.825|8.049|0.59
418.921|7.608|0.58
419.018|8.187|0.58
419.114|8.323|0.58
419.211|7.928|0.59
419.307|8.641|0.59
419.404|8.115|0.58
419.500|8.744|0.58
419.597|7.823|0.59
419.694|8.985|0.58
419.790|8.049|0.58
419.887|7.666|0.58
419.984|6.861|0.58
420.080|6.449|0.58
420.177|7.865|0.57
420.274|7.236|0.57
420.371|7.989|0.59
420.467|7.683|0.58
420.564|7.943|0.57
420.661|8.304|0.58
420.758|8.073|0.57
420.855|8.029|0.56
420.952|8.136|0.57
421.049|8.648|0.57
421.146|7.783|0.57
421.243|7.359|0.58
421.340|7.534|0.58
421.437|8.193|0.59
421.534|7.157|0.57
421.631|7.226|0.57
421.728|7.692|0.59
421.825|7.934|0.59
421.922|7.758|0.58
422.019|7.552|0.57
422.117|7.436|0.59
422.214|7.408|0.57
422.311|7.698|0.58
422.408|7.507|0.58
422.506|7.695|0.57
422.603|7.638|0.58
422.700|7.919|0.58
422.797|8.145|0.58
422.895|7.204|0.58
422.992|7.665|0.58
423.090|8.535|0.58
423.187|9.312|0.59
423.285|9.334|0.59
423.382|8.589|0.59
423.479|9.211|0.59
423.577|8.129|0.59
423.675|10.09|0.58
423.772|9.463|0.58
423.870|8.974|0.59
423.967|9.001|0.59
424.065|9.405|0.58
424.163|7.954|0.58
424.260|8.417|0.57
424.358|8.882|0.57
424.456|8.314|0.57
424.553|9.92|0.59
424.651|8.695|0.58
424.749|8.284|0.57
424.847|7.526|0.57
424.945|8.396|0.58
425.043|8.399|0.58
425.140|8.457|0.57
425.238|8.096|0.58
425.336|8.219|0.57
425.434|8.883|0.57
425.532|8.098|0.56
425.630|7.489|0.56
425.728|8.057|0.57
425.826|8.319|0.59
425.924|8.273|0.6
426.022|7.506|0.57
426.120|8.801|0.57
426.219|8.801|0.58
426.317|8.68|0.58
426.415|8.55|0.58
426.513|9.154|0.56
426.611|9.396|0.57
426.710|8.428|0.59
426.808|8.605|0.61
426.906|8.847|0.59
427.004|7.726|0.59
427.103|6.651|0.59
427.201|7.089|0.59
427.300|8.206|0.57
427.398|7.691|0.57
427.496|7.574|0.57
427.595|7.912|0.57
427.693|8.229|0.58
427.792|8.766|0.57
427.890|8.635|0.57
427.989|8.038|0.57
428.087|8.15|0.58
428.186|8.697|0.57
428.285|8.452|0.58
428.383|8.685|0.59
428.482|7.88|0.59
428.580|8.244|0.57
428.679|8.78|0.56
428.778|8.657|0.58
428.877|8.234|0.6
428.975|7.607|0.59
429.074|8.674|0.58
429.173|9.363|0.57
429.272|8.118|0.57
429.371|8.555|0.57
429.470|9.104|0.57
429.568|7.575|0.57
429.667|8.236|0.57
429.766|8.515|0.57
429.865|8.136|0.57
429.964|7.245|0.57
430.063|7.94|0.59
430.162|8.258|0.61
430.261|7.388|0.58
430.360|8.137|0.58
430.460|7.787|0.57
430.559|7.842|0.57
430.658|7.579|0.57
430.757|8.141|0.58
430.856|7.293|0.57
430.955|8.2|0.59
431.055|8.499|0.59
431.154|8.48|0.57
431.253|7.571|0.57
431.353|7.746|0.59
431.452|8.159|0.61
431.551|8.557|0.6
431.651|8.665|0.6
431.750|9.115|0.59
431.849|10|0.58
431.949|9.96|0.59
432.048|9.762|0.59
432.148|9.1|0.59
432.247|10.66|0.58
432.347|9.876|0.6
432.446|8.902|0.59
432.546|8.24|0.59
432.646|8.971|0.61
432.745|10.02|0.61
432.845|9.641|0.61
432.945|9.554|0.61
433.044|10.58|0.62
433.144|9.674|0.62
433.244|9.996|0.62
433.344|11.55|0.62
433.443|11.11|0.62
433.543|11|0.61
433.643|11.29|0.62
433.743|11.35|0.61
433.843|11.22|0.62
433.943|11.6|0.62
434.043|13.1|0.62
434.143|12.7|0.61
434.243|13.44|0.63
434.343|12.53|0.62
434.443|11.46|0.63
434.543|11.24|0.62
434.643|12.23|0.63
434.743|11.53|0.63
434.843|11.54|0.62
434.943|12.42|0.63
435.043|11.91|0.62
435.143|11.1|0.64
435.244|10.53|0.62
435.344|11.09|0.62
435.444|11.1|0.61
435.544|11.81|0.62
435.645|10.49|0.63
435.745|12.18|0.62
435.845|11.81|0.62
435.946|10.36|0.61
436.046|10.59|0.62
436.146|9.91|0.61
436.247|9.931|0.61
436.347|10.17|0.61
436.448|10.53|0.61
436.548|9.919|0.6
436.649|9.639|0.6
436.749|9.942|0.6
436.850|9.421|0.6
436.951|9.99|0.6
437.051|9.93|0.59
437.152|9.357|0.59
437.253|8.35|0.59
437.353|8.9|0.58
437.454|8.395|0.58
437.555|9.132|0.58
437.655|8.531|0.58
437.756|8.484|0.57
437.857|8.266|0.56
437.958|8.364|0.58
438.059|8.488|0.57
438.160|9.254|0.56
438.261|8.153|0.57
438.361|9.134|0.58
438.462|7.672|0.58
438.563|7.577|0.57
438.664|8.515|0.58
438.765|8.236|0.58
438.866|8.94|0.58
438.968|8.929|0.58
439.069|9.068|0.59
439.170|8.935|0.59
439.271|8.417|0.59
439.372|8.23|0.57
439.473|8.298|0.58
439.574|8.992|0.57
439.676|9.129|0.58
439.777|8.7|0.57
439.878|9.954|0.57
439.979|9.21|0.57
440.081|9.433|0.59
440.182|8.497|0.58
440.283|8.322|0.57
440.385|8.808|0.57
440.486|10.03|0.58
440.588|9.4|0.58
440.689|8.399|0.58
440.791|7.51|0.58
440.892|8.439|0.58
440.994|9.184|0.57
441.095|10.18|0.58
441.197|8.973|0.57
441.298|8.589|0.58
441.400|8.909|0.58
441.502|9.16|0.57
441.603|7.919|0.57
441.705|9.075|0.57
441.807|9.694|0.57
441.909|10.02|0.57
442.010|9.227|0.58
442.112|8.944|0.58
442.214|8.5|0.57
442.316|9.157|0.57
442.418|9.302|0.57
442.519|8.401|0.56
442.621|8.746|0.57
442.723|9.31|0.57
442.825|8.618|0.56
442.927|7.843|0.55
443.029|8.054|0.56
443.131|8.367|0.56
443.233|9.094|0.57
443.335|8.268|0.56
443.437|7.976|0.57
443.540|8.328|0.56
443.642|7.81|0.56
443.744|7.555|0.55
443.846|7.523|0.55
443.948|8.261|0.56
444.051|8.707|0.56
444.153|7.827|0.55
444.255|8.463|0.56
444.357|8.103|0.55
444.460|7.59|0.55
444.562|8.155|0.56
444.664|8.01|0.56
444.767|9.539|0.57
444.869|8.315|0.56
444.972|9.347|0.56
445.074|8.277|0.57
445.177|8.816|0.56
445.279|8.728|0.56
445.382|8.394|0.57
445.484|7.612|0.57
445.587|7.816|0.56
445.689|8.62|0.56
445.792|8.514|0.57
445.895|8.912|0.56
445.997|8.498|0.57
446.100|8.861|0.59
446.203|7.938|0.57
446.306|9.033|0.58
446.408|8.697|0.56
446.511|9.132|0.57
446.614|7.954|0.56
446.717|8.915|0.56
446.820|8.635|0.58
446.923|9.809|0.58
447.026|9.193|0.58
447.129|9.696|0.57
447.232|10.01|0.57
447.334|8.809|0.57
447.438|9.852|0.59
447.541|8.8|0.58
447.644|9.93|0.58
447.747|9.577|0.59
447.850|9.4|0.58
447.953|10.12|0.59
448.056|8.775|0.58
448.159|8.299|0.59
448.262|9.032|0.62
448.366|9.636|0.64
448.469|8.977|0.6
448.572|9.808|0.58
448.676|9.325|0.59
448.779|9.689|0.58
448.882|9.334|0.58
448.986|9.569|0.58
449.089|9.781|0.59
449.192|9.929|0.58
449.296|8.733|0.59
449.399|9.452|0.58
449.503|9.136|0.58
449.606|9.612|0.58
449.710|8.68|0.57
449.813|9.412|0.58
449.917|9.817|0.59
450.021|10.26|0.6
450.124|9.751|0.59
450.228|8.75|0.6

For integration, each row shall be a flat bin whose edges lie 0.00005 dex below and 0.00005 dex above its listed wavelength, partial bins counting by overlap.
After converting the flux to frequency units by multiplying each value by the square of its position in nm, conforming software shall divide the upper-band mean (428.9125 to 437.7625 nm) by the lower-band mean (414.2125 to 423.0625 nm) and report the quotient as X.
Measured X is 1.3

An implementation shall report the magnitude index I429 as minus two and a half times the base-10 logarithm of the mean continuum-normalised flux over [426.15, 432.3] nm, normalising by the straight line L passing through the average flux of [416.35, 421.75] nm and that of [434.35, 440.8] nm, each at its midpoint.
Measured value 0.073 mag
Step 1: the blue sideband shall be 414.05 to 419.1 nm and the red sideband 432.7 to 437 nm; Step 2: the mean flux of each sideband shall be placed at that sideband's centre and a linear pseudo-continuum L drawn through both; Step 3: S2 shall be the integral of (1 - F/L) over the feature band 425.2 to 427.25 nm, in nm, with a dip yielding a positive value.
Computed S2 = 0.30 nm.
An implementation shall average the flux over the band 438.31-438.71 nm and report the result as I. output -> 8.24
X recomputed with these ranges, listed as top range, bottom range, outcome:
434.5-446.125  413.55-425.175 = 1.23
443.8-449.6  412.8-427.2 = 1.22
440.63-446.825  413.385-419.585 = 1.18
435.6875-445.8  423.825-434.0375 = 1.07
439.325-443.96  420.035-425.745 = 1.17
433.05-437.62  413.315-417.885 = 1.44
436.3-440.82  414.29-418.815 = 1.20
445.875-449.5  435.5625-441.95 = 1.05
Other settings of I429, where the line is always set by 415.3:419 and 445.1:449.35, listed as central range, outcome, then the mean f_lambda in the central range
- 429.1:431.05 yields 0.067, 8.09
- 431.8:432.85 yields -0.106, 9.55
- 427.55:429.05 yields 0.028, 8.34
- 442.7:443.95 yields 0.094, 8.21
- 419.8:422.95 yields 0.094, 7.68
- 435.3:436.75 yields -0.213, 10.7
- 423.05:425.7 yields -0.026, 8.67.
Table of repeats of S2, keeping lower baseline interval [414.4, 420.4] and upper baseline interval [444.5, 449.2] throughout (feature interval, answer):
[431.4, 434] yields -0.41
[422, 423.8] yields 0.02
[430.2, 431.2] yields 0.07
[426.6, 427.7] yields 0.06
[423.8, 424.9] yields -0.04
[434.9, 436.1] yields -0.36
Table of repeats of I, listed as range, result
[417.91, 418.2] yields 7.8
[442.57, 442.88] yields 8.87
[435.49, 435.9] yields 11.5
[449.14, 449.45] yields 9.38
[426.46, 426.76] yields 8.98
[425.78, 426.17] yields 8.21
